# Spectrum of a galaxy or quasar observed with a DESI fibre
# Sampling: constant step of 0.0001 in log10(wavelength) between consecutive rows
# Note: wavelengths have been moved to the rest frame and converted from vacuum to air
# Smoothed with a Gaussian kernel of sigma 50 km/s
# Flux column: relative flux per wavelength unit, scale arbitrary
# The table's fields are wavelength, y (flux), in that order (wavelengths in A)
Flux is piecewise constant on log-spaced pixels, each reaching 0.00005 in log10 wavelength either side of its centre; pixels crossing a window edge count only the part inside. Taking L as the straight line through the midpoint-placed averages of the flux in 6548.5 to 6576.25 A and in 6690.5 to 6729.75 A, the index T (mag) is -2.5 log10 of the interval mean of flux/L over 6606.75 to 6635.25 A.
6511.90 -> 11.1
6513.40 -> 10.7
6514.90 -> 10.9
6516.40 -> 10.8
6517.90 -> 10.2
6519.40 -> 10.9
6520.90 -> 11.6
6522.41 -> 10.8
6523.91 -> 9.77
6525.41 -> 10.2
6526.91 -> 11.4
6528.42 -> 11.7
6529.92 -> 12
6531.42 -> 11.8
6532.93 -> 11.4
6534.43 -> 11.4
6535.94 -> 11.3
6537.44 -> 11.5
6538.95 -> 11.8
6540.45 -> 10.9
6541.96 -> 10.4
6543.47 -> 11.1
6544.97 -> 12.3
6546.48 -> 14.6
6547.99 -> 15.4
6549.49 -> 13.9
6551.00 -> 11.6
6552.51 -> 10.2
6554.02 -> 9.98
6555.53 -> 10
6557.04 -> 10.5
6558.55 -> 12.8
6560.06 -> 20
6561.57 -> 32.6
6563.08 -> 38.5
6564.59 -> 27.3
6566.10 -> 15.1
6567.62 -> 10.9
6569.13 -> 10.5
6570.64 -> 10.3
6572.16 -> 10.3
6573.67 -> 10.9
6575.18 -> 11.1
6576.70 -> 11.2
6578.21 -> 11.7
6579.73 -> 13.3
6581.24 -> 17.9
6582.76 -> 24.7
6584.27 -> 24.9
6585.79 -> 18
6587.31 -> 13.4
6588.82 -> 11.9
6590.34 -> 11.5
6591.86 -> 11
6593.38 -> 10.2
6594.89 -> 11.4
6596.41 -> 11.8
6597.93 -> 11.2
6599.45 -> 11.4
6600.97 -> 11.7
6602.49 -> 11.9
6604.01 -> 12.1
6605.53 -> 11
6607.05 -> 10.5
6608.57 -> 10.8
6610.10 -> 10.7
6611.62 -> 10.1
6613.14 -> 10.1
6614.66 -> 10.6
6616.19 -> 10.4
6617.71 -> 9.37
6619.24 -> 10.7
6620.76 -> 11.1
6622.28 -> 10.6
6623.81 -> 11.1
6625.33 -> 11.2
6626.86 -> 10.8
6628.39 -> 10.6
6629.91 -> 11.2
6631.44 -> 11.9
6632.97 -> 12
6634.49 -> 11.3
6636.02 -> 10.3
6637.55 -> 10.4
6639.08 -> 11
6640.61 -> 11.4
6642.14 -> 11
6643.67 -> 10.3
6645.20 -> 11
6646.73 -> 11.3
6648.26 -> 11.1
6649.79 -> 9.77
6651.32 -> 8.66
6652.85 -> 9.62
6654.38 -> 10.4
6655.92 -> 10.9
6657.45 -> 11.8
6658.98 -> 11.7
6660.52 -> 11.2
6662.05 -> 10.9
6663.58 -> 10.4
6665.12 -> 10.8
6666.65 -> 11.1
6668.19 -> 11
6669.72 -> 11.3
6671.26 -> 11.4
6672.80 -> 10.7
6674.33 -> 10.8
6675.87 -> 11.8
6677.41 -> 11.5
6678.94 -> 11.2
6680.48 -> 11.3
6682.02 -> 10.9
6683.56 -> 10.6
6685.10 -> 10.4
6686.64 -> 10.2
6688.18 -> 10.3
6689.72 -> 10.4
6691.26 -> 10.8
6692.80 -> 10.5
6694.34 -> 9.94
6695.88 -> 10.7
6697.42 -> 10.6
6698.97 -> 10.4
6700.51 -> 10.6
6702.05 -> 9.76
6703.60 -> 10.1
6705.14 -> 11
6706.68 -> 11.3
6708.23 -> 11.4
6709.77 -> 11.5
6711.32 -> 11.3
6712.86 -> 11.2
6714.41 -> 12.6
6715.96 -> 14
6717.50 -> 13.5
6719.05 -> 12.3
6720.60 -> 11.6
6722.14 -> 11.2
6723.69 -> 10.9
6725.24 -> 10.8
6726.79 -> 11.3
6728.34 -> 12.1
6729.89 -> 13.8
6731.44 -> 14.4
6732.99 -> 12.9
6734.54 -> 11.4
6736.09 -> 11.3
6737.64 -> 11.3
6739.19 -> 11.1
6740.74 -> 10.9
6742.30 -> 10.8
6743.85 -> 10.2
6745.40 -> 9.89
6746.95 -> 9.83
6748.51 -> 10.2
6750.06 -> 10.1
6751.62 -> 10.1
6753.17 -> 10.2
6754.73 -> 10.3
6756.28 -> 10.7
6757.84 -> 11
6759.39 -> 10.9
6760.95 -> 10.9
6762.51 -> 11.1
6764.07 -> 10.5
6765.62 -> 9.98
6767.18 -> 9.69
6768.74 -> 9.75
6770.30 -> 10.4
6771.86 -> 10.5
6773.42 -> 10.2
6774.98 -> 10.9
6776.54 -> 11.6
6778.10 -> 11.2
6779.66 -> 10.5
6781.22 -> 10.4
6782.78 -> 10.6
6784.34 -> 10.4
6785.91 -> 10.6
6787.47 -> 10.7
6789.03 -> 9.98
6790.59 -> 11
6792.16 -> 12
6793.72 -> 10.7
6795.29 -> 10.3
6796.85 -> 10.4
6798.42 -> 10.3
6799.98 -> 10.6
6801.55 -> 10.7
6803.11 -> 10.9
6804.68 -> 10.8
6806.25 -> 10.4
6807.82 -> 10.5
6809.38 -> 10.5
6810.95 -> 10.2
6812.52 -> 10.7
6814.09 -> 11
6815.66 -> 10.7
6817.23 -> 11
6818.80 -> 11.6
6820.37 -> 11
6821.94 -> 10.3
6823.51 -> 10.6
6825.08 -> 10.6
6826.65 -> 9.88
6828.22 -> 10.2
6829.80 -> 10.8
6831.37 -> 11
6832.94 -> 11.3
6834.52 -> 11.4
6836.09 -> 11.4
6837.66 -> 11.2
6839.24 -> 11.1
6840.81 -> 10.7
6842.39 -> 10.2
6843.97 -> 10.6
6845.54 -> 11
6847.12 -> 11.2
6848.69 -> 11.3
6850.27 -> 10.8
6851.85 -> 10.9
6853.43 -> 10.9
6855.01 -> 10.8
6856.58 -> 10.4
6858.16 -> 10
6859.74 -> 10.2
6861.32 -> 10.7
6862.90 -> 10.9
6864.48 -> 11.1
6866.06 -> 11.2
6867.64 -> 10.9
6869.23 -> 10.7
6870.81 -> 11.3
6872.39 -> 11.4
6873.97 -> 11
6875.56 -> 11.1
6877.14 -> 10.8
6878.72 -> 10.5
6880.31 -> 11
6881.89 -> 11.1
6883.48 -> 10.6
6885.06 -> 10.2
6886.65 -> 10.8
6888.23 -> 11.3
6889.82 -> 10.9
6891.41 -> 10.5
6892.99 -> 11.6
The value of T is 0.259 mag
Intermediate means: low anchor 15.3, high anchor 11.3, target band 10.8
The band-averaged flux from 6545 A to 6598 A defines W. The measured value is 14.9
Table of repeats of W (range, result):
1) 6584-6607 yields 12.6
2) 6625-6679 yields 10.9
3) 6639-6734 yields 11.1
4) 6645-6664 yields 10.7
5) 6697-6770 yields 11.1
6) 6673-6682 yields 11.3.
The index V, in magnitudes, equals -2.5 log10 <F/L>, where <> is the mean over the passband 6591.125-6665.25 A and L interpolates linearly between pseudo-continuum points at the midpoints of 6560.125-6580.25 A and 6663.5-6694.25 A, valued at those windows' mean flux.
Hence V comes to 0.231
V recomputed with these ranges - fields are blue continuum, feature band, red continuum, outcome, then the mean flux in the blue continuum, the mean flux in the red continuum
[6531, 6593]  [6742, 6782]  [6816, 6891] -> 0.15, 14.4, 10.8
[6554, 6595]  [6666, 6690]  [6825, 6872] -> 0.25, 15.6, 10.8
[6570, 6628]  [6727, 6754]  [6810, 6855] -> 0.02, 12.2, 10.8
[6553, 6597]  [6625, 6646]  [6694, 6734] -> 0.23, 15.3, 11.6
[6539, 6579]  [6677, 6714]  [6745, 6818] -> 0.12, 14.3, 10.6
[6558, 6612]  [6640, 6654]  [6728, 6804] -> 0.26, 14.6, 10.8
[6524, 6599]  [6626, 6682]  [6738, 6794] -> 0.13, 13.8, 10.6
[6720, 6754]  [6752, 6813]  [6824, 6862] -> 0.04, 11.2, 10.8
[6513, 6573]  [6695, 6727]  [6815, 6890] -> 0.06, 13.3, 10.8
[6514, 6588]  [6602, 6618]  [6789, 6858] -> 0.22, 13.8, 10.8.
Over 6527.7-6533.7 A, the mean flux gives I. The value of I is 11.7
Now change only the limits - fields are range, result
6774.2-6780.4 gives 11.1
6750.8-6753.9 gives 10.1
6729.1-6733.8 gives 13.7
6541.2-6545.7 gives 11.3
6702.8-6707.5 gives 10.8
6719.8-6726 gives 11.1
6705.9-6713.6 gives 11.3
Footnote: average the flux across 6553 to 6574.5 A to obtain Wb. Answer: 16.3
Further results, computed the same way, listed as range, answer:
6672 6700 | 10.7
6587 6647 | 11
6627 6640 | 11.1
